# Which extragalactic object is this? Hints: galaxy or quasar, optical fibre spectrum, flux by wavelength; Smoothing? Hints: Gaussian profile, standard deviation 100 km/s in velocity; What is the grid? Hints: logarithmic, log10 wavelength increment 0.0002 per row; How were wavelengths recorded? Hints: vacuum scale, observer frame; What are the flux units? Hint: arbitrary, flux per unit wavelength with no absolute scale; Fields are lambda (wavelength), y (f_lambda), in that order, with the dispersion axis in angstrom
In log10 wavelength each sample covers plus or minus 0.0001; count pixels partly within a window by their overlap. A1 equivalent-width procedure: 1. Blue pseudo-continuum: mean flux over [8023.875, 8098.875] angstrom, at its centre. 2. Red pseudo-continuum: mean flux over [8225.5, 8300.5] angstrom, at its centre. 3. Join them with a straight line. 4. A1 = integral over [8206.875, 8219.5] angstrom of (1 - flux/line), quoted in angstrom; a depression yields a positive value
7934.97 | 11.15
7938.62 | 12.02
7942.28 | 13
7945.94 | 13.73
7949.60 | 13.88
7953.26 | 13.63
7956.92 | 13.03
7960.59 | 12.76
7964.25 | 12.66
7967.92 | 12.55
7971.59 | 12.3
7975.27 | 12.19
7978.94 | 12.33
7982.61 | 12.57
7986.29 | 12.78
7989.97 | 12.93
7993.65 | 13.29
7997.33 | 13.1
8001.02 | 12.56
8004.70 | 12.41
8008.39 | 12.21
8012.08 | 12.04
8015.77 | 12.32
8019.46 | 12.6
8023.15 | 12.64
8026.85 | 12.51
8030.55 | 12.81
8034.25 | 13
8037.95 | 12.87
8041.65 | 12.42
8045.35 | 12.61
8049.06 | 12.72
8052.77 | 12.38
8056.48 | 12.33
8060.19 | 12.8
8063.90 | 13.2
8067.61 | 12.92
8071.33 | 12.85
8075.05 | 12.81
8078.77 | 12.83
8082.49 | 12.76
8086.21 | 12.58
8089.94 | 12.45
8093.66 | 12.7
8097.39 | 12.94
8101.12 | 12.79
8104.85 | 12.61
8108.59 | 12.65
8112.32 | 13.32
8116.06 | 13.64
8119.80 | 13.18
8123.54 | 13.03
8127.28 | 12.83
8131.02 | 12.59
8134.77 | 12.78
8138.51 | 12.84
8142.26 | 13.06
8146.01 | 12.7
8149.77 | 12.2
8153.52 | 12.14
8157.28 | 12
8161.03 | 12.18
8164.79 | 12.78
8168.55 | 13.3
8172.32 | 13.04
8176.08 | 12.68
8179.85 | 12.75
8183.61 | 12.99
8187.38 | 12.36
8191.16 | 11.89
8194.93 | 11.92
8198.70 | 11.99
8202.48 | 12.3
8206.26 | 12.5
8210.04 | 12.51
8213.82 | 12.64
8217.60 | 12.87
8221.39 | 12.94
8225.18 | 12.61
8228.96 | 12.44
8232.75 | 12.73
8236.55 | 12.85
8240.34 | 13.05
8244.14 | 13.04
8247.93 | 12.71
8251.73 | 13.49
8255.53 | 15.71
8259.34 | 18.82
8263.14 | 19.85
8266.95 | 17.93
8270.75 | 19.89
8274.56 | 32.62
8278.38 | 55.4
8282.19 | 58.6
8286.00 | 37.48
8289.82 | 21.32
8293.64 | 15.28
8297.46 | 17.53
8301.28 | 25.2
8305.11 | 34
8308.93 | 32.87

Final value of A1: 4.5 angstrom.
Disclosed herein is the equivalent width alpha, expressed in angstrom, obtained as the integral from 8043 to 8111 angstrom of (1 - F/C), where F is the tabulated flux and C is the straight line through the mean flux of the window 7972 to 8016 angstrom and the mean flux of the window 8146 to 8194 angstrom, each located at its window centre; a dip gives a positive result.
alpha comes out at -0.98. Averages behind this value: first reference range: 12.6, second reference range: 12.5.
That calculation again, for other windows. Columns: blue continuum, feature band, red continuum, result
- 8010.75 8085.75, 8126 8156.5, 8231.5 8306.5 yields 8.1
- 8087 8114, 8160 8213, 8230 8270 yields 6.0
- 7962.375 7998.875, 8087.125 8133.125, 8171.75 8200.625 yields -1.4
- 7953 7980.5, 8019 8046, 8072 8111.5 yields 0.0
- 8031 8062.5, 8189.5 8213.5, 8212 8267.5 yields 2.9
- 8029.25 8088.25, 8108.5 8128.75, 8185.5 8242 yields -0.8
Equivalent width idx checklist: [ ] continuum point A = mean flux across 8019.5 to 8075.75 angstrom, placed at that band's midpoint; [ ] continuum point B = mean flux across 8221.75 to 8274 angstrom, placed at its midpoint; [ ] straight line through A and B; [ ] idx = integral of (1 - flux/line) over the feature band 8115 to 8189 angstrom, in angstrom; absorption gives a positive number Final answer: 7.2 angstrom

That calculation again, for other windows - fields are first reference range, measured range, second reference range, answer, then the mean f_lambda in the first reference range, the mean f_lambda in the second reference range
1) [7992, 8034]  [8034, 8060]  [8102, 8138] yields 0.2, 12.6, 13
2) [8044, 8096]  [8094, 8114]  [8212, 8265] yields 0.2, 12.7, 14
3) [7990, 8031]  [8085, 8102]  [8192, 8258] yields 0.0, 12.6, 12.9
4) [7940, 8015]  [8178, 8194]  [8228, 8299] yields 5.9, 12.8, 22.3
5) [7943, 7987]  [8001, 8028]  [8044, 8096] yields 0.8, 12.9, 12.7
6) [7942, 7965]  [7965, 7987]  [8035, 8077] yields 1.2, 13.3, 12.7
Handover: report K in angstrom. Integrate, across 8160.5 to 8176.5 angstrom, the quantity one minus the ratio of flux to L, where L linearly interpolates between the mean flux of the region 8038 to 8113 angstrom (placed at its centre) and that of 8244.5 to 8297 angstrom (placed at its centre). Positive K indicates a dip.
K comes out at 5.1 angstrom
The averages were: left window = 12.7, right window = 25.5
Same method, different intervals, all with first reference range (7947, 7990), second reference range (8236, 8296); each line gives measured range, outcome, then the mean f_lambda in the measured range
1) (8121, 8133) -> 3.8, 12.8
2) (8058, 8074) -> 3.4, 12.9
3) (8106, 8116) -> 2.8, 13.1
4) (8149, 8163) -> 5.4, 12.1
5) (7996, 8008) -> 1.2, 12.6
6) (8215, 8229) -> 6.0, 12.8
